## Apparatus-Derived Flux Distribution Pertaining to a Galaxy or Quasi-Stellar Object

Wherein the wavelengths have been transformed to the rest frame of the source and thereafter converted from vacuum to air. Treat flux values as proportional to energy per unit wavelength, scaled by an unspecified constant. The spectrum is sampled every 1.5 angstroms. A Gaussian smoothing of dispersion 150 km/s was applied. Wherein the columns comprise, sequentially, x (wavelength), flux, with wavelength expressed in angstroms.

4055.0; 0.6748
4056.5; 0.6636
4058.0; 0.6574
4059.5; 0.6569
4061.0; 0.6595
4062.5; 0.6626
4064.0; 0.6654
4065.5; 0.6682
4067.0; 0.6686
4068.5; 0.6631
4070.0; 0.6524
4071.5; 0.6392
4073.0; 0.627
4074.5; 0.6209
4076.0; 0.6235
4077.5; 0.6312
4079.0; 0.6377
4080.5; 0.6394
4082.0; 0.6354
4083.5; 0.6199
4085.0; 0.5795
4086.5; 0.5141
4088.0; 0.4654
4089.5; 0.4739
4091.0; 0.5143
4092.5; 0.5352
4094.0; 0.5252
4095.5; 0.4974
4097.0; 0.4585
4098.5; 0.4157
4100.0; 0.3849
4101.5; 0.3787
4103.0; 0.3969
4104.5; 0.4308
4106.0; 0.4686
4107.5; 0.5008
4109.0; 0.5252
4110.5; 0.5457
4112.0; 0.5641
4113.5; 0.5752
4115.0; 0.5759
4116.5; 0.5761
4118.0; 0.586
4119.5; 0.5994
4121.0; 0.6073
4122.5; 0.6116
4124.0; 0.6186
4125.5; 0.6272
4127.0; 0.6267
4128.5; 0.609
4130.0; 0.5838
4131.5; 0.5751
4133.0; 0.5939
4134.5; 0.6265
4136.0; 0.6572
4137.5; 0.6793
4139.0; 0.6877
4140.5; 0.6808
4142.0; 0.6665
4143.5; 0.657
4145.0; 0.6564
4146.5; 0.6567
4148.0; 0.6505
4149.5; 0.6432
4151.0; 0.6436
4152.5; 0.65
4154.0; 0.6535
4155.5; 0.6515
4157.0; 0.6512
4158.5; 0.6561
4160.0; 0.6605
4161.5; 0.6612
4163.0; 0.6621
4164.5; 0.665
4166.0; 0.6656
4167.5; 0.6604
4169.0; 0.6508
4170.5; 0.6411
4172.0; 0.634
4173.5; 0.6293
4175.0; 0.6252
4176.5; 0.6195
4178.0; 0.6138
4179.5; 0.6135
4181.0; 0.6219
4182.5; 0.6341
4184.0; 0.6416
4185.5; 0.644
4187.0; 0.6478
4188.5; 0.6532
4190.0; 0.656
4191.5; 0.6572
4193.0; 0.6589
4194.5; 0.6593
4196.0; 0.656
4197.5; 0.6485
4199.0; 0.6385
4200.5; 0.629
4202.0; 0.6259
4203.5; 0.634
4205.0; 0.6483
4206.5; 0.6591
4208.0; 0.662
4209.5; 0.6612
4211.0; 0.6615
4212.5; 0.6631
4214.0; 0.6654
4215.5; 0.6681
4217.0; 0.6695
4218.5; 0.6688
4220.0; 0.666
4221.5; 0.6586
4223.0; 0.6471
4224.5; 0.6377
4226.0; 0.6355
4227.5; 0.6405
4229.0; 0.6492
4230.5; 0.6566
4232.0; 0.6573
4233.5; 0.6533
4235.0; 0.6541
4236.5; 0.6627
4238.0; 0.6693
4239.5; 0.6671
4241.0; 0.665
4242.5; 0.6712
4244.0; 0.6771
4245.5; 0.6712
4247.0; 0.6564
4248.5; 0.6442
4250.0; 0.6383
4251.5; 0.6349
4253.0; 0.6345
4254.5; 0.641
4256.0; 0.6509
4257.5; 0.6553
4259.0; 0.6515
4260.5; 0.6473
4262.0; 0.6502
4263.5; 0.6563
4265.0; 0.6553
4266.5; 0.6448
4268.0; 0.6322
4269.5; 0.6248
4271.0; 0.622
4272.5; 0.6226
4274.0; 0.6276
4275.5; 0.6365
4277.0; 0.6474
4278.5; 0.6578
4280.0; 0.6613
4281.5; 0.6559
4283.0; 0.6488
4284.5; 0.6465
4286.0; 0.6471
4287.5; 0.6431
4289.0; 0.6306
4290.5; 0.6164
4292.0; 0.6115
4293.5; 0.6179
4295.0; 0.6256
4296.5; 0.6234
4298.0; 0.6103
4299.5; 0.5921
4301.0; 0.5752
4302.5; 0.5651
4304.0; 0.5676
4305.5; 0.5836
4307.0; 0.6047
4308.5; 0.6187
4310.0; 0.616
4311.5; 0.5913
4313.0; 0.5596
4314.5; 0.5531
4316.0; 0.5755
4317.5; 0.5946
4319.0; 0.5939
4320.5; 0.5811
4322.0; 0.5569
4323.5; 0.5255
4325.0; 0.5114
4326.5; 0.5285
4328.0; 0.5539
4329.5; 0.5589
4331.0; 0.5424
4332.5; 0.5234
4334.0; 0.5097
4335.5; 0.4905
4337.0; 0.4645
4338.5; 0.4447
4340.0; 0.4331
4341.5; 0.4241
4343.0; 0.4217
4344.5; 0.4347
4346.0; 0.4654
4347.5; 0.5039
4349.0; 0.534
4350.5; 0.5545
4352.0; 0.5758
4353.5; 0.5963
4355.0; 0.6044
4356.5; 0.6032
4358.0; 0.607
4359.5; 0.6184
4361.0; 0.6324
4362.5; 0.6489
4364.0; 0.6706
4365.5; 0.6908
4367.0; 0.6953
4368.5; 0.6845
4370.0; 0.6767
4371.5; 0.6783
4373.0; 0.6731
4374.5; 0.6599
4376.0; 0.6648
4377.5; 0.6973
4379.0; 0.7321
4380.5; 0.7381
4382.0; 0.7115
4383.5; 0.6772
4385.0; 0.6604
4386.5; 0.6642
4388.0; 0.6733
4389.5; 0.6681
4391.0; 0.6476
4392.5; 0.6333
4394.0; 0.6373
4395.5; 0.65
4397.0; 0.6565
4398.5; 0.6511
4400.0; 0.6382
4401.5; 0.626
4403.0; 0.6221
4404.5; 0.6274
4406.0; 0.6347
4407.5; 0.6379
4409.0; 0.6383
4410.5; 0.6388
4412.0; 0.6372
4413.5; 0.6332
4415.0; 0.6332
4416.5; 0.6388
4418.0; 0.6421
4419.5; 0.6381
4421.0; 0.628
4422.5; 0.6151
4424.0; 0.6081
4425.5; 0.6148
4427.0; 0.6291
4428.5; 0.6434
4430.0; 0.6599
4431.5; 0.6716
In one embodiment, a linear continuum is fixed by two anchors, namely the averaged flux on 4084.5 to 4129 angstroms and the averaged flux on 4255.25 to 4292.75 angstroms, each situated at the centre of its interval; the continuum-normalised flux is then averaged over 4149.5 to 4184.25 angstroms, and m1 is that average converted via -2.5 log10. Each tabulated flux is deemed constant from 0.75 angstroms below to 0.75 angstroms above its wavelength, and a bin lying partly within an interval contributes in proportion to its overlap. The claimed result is -0.14 mag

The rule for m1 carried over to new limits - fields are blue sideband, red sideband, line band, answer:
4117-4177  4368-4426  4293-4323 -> 0.10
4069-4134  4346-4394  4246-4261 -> -0.07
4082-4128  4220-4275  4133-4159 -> -0.16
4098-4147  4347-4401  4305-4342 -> 0.17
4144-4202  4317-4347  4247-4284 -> -0.14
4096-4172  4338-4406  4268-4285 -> -0.05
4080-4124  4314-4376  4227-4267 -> -0.19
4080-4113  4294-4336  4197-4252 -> -0.21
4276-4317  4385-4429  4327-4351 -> 0.26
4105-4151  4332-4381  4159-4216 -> -0.08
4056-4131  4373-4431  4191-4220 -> -0.09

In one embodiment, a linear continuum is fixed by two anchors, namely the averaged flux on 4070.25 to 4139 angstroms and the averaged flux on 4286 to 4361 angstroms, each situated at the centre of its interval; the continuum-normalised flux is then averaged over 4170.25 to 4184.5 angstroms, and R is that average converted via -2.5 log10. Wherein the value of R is -0.12 mag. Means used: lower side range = 0.562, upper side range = 0.56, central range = 0.627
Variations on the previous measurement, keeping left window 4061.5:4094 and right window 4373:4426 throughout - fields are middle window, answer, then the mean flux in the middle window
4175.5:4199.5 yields -0.04 mag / 0.641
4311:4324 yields 0.12 mag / 0.571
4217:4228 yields -0.04 mag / 0.652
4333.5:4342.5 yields 0.37 mag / 0.459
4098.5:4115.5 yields 0.26 mag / 0.482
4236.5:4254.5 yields -0.05 mag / 0.657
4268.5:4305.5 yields 0.02 mag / 0.623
